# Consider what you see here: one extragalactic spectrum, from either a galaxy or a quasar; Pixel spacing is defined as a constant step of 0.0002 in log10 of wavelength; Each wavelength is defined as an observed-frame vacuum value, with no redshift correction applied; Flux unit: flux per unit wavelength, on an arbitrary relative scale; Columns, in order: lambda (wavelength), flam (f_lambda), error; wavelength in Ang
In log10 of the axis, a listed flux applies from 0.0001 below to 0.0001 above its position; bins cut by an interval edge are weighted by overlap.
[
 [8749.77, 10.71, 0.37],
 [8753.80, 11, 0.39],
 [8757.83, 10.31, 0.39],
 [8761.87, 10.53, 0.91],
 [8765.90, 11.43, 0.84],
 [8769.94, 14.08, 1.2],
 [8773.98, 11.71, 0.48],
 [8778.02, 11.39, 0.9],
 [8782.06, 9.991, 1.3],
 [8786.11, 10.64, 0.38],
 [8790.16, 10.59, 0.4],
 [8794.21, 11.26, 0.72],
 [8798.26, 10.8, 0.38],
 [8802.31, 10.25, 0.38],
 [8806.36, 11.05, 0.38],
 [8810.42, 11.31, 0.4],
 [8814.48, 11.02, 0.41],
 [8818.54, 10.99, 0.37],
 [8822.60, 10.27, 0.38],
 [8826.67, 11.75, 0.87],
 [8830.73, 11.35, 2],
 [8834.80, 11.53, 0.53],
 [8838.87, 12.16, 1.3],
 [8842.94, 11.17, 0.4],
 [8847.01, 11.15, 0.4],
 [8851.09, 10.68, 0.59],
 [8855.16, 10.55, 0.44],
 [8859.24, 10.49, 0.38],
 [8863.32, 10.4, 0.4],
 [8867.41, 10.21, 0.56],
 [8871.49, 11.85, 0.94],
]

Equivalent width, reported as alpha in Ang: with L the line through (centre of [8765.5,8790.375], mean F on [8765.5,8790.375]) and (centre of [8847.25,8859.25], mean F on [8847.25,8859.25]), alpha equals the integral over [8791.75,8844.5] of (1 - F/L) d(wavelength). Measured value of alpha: -0.52 Ang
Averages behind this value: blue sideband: 11.5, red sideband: 10.7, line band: 11.1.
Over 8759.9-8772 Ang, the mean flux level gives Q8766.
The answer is 12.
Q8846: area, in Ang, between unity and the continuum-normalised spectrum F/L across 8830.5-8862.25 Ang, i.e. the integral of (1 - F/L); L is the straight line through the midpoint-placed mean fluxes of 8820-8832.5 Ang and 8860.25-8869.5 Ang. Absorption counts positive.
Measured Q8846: -1.2 Ang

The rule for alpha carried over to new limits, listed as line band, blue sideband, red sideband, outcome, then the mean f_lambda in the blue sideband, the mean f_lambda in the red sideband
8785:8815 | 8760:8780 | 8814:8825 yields 0.8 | 11.8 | 10.8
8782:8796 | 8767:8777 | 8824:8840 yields 1.8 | 12.6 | 11.6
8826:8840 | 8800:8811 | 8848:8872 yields -1.2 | 10.8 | 10.6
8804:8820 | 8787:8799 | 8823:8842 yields 0.2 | 10.9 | 11.5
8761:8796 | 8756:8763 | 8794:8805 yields -2.6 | 10.4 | 10.7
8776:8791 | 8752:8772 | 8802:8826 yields 0.8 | 11.5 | 10.9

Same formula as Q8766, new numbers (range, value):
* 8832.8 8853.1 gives 11.3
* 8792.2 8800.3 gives 11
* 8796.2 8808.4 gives 10.7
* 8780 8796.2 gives 10.6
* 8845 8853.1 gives 10.9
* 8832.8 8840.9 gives 11.8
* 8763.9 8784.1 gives 11.7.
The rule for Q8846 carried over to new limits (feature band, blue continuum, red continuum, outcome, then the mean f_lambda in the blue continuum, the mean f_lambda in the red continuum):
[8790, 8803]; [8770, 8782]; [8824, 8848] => 0.95 Ang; 11.7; 11.5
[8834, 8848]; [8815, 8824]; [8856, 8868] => -1.28 Ang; 10.7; 10.4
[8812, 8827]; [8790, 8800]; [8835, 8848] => 0.43 Ang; 10.9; 11.5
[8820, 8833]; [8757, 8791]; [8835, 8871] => -0.11 Ang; 11.2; 10.9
